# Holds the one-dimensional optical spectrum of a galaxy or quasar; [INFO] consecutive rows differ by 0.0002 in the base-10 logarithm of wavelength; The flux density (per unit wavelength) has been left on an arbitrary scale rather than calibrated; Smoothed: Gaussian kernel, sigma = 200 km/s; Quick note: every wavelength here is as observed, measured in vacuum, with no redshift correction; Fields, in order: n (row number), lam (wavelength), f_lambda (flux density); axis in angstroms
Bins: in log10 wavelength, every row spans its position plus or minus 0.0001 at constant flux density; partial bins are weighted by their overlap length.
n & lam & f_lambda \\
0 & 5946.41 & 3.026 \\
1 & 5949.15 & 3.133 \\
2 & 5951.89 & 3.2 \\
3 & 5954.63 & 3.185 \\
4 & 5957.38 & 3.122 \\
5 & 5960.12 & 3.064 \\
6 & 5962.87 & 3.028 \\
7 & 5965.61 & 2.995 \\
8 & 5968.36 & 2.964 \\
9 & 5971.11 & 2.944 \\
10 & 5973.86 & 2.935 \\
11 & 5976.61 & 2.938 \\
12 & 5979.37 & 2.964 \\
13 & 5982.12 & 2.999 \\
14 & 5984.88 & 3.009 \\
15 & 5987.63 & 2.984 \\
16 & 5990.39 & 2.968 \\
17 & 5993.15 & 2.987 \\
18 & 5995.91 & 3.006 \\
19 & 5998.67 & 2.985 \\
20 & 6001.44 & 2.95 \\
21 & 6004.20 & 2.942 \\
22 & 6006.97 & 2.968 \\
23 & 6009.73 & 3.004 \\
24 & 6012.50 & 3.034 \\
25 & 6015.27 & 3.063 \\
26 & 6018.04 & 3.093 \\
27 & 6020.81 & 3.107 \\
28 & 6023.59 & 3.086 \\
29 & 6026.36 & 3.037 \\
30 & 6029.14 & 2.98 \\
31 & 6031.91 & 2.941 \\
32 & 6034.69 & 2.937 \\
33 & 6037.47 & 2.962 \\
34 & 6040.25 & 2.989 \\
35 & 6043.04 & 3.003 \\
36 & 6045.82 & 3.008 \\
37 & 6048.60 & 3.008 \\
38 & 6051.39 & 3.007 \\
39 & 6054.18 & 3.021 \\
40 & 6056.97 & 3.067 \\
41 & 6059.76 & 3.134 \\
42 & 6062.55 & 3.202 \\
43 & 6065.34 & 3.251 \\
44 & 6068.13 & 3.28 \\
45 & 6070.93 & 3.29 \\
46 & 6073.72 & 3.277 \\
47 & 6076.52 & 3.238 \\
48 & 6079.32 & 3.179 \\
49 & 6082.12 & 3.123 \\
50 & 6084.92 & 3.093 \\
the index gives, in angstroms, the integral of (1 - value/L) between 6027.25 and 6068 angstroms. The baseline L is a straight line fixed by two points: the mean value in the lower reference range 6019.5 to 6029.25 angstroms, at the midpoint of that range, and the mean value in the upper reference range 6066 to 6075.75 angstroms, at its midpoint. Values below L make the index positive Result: 1.6 angstroms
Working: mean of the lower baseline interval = 3.06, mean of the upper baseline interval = 3.28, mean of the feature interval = 3.04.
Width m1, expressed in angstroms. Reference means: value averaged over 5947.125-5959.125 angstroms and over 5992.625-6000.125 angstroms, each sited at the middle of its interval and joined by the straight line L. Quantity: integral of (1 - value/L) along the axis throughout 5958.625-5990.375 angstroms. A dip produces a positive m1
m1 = 0.9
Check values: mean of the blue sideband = 3.15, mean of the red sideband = 2.99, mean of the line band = 2.98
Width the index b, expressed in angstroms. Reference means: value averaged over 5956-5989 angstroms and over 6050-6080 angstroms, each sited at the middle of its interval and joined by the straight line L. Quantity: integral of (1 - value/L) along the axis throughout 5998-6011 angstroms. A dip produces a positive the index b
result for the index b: 0.38 angstroms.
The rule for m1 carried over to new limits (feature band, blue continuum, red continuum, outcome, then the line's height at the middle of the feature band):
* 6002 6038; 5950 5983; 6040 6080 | 0.9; 3.09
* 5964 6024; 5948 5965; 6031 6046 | 1.1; 3.05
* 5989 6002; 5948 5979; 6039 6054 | 0.2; 3.03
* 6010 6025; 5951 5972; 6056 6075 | 0.4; 3.15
